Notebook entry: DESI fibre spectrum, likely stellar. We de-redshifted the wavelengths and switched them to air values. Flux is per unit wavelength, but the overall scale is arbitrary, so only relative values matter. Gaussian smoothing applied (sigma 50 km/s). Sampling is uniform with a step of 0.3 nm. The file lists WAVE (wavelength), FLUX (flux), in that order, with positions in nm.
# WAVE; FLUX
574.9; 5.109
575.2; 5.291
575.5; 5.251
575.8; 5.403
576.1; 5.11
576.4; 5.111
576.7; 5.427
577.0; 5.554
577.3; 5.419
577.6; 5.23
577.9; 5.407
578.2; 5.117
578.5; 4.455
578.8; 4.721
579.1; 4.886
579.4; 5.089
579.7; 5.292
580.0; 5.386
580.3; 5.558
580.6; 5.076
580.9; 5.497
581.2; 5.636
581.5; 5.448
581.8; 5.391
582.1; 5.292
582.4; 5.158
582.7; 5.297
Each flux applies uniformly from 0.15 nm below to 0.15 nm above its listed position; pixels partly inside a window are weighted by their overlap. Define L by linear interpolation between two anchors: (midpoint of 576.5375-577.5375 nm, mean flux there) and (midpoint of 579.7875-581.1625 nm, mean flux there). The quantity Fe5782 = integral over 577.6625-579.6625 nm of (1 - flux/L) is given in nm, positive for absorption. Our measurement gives 0.16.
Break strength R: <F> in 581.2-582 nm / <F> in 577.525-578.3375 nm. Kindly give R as 1.04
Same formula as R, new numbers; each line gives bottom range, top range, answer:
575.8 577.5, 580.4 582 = 1.02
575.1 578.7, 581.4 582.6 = 1.02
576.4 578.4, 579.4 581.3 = 1.01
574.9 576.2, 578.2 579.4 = 0.91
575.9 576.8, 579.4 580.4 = 1.03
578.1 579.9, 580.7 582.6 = 1.09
